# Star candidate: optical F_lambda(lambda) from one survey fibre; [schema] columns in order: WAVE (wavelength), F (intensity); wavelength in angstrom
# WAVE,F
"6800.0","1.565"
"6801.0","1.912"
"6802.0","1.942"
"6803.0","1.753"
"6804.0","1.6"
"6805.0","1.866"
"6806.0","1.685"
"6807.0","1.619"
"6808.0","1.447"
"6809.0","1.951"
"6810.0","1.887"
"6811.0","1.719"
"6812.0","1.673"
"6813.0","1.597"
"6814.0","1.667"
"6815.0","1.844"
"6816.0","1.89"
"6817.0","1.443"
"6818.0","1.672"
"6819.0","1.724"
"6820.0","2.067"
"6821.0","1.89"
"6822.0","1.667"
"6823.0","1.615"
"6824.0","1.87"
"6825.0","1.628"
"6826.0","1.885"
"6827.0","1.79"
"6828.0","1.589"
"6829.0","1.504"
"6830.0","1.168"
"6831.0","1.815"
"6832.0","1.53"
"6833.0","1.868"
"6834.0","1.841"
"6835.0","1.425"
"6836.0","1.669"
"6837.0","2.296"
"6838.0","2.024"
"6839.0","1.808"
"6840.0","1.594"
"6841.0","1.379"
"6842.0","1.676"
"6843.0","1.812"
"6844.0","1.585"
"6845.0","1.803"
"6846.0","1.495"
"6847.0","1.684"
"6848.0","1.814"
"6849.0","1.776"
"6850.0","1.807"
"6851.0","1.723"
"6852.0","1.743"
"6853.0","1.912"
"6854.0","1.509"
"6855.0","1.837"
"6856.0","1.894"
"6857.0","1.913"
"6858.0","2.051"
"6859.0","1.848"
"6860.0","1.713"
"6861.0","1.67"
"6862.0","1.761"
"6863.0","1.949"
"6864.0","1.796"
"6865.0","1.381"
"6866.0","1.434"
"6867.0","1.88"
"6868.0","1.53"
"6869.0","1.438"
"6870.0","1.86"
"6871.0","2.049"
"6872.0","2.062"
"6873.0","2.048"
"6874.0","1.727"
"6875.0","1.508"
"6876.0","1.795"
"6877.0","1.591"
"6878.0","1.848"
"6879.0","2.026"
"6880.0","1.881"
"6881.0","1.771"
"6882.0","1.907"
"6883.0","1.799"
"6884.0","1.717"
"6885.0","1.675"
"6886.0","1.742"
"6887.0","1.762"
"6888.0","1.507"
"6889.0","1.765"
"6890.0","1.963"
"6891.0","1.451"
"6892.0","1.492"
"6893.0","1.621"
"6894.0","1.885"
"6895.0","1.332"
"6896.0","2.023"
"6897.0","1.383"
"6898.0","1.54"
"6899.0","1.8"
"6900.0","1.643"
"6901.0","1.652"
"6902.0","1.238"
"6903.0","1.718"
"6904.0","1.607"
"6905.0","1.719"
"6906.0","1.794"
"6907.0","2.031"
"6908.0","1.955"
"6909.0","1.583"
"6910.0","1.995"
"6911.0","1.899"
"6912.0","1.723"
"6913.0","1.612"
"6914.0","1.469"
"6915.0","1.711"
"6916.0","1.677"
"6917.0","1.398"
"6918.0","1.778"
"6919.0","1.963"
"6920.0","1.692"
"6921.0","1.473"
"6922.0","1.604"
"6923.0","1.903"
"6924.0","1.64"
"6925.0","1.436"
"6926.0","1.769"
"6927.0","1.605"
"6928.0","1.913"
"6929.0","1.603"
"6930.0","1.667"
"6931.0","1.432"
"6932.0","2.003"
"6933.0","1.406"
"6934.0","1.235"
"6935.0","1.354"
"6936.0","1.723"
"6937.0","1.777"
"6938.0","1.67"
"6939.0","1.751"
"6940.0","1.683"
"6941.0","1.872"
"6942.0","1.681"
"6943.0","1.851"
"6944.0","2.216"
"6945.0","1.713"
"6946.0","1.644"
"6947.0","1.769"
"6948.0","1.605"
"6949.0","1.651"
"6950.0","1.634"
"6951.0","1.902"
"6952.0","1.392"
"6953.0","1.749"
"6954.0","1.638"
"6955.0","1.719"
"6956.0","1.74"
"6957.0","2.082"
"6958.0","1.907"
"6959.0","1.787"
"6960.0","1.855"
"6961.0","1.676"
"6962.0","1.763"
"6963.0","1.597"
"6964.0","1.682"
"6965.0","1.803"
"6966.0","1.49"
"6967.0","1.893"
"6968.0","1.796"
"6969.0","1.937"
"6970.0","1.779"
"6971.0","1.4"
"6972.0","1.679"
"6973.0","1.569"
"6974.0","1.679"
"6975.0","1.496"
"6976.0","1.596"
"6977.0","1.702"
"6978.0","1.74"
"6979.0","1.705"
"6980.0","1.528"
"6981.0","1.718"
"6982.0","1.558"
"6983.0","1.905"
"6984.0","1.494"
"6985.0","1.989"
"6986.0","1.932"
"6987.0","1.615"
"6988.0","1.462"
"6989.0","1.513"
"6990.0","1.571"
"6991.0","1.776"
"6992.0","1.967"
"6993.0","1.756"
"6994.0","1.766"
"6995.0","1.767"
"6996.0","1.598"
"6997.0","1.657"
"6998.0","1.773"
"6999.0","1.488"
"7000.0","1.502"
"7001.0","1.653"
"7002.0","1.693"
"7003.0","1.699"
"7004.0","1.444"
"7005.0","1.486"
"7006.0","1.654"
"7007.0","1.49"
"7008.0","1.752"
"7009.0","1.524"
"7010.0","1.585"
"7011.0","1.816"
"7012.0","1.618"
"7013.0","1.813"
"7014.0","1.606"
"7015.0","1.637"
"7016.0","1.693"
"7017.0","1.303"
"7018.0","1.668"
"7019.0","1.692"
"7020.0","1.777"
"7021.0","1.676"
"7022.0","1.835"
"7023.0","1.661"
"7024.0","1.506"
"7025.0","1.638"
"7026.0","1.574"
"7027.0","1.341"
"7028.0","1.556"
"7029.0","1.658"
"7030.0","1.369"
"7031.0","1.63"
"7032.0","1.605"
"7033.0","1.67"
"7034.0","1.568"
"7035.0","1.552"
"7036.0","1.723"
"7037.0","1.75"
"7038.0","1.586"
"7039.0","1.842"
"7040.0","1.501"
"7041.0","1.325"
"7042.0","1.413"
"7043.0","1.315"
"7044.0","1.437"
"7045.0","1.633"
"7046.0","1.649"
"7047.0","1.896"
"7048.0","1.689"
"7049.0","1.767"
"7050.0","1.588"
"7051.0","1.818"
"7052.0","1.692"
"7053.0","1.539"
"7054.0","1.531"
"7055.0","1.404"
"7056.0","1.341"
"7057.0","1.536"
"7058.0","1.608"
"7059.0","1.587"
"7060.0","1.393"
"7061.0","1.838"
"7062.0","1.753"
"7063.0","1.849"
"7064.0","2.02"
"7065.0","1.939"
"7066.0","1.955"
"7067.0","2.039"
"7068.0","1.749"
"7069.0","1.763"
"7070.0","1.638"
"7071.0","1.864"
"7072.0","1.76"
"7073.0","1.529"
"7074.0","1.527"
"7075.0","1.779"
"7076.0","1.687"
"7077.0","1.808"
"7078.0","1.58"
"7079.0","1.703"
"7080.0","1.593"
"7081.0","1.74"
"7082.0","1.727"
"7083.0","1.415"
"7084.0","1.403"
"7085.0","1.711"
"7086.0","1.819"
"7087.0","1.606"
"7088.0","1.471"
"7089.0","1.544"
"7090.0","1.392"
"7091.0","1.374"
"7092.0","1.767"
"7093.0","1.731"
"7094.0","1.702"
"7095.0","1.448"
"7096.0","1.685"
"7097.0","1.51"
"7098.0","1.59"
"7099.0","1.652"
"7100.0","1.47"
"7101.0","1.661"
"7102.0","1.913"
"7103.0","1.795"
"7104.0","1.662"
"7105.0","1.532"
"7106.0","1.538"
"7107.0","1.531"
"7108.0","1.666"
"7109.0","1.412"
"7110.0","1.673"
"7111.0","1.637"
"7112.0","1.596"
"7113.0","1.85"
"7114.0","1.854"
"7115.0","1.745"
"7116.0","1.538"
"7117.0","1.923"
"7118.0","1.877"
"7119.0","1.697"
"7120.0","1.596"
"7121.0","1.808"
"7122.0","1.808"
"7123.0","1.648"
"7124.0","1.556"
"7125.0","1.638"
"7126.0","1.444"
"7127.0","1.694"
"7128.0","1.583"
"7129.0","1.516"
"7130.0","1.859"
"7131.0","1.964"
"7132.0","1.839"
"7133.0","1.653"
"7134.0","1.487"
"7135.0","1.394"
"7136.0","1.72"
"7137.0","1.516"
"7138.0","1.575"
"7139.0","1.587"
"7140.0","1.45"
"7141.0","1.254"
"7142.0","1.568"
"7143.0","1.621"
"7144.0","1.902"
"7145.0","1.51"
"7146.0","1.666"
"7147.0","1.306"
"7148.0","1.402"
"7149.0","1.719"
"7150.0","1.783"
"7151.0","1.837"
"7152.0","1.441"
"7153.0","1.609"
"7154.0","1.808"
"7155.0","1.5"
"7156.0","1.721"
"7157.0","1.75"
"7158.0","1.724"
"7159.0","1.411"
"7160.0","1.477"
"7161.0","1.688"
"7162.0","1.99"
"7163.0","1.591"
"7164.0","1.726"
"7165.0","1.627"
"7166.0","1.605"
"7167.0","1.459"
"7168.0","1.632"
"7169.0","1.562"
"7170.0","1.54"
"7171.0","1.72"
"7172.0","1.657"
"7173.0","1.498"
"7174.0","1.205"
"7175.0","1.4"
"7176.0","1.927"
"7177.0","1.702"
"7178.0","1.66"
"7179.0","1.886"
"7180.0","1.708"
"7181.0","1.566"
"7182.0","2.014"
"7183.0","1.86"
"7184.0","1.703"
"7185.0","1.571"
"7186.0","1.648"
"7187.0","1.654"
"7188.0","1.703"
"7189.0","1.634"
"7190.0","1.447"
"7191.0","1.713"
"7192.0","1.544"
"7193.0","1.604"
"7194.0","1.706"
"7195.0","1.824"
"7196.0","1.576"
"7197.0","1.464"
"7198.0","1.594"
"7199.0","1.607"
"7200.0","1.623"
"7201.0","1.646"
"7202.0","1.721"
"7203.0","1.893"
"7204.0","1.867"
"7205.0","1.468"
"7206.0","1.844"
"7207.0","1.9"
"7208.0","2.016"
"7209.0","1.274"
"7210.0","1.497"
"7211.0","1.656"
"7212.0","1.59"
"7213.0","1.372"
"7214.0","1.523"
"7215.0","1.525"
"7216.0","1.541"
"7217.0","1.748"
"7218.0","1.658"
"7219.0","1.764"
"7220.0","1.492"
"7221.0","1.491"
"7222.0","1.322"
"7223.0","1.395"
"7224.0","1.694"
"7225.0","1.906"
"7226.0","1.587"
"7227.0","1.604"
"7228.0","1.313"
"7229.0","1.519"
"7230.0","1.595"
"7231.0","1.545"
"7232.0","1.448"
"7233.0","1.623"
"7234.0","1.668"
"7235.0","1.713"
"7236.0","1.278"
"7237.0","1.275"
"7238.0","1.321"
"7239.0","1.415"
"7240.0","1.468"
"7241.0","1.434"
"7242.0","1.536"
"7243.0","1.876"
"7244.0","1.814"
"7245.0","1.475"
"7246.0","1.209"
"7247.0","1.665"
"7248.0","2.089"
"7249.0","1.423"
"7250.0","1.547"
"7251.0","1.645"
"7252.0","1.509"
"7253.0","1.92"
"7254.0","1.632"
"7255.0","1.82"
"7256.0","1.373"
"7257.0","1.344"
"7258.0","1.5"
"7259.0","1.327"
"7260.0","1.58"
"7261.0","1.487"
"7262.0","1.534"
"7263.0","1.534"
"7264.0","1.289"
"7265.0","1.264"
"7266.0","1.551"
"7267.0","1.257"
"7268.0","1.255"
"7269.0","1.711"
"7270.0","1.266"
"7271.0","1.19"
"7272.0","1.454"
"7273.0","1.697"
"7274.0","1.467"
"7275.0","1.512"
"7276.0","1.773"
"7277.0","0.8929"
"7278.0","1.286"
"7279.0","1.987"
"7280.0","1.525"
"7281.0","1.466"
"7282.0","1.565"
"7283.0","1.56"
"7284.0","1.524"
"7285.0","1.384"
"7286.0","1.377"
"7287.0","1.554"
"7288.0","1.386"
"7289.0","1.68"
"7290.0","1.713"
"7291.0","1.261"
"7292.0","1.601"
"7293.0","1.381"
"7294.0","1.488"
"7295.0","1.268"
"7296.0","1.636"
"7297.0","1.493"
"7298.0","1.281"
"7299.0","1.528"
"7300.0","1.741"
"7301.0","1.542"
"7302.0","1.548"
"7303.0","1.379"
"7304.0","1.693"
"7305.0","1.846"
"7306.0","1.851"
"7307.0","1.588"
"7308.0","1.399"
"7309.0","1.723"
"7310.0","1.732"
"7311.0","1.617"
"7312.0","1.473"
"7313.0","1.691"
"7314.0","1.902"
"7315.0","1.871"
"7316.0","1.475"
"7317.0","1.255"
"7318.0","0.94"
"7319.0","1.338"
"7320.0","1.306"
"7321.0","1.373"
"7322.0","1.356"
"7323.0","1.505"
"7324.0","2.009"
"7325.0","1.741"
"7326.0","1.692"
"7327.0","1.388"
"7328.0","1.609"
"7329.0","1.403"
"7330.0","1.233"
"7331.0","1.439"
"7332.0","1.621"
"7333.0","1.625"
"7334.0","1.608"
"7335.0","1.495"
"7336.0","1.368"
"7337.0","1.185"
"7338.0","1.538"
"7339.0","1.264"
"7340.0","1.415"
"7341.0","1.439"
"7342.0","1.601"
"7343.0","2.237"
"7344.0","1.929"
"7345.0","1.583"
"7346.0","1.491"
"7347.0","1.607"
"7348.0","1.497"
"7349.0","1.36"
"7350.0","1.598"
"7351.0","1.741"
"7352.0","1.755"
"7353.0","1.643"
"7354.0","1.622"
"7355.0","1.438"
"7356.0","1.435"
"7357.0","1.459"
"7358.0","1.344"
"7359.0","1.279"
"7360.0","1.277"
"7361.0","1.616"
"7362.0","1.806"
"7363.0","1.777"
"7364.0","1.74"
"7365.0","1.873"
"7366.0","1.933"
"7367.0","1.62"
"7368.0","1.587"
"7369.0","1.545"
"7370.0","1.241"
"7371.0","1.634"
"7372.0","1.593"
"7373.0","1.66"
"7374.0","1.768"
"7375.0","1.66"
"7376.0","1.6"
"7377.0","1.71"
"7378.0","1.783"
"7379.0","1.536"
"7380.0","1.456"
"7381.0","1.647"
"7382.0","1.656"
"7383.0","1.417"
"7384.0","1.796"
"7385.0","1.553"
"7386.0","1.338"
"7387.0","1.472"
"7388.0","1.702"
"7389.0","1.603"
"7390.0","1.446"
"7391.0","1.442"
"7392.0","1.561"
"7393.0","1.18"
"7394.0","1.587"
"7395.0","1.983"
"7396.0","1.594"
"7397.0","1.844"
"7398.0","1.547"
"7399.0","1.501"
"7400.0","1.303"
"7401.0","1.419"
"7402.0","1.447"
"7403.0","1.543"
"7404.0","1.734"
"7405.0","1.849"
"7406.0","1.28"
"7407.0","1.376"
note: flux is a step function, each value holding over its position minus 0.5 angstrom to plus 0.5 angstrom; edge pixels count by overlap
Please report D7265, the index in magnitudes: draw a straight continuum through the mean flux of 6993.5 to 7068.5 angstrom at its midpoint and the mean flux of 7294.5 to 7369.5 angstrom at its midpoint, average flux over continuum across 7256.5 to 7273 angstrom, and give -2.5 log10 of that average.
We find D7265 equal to 0.11 mag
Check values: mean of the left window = 1.64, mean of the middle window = 1.42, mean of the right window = 1.56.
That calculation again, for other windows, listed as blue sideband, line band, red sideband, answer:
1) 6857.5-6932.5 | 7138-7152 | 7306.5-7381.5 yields 0.04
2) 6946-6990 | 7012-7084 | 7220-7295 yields 0.00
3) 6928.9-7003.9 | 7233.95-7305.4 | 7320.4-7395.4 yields 0.06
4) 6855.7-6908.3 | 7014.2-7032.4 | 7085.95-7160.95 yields 0.05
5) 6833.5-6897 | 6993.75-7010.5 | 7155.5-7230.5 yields 0.05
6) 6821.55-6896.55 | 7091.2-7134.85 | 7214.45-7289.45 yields -0.05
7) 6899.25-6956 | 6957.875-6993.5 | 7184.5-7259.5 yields -0.02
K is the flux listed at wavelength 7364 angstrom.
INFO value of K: 1.74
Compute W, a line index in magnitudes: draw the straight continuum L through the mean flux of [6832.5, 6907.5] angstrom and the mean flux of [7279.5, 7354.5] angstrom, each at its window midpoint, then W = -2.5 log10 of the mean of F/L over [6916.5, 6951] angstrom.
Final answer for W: 0.02 mag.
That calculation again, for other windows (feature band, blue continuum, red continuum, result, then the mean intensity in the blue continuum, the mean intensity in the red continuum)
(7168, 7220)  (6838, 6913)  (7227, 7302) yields -0.07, 1.73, 1.5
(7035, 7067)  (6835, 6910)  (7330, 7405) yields 0.02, 1.74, 1.57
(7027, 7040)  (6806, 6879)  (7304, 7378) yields 0.04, 1.74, 1.57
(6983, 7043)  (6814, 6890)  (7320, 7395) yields 0.04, 1.75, 1.57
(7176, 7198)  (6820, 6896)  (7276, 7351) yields -0.06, 1.74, 1.53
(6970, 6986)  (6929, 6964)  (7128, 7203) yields 0.02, 1.71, 1.63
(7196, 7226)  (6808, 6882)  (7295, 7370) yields -0.01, 1.75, 1.56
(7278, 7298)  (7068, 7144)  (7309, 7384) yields 0.05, 1.64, 1.57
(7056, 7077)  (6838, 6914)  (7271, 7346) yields -0.06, 1.73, 1.53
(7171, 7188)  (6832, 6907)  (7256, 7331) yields -0.07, 1.73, 1.5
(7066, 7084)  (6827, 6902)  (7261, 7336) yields -0.05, 1.72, 1.51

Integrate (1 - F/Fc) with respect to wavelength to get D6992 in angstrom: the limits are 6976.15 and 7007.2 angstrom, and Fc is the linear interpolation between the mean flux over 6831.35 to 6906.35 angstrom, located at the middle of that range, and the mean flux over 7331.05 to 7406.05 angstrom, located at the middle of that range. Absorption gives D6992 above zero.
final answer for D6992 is 0.5 angstrom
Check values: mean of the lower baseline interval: 1.73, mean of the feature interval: 1.67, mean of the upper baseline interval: 1.57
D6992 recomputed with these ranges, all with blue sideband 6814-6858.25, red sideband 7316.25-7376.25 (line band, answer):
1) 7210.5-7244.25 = 0.9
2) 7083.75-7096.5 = 0.4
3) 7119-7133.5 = -0.5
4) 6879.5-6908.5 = 0.2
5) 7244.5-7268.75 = 1.0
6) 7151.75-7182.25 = -0.5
